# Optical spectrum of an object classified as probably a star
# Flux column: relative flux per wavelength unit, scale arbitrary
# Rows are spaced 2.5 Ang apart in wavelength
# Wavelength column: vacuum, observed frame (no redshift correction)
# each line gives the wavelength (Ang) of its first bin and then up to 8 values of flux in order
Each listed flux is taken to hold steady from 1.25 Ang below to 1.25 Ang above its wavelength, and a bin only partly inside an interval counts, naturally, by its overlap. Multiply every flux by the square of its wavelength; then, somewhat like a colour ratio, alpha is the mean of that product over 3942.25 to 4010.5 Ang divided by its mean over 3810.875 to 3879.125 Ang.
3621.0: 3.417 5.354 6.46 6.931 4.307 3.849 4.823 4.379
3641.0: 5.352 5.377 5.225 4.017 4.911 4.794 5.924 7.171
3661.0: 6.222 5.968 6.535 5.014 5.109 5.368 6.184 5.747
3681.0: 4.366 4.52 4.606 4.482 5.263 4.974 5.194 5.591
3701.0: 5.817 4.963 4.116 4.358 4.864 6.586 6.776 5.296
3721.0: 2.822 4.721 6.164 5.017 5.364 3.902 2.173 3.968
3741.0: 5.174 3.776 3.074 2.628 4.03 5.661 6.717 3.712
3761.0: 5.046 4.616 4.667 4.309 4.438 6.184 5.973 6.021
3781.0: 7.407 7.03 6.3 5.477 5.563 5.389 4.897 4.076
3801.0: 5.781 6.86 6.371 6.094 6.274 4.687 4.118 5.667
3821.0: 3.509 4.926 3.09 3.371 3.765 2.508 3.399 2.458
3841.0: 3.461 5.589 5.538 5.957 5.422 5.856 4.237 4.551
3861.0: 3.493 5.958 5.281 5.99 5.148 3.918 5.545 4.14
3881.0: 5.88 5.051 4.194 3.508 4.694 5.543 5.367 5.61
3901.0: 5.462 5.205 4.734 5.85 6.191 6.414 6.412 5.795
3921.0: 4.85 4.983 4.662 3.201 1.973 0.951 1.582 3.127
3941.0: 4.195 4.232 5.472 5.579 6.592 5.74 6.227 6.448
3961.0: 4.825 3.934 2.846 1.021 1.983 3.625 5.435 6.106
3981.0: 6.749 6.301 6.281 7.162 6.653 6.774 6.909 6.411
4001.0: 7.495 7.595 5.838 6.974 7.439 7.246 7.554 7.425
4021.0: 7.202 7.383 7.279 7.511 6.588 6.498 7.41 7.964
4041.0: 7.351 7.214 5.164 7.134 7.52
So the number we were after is 1.32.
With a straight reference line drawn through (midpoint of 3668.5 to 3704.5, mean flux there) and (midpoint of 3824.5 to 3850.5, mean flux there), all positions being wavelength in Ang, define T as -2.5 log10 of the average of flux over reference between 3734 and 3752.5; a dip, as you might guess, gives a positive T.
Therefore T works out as 0.29 mag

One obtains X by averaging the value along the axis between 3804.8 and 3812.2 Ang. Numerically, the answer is 6.25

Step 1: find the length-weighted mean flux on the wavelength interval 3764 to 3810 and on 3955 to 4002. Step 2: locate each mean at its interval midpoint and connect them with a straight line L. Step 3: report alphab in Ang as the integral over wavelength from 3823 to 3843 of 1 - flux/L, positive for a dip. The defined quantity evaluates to 7.9 Ang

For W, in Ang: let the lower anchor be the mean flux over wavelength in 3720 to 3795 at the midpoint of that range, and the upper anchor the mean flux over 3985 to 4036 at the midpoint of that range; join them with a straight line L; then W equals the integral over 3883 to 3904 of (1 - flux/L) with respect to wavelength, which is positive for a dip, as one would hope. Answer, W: 3.8 Ang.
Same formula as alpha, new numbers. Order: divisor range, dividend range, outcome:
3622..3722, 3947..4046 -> 1.41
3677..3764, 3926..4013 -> 1.23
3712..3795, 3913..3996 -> 1.06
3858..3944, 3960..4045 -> 1.41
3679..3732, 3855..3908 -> 1.07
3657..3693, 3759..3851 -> 0.98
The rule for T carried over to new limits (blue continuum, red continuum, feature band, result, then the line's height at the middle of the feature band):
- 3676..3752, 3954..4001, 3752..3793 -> -0.15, 4.85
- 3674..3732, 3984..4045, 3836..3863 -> 0.29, 6.04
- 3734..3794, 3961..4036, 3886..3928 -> 0.08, 5.68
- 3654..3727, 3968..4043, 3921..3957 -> 0.44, 6.28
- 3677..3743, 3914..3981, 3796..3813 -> -0.23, 4.67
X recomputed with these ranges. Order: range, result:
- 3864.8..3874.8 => 5.09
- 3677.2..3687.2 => 4.82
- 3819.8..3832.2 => 3.73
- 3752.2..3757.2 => 6.16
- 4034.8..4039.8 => 7.69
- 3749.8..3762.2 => 5.04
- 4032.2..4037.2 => 6.95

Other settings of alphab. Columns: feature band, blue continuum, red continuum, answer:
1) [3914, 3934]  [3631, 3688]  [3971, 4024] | 6.25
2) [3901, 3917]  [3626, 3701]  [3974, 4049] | 1.59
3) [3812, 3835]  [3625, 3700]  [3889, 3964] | 4.79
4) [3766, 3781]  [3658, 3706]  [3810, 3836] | -3.07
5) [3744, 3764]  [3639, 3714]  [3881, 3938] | 2.59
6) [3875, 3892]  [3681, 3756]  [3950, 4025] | 2.48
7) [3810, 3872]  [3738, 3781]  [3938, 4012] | 6.39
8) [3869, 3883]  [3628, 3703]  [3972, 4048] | 2.70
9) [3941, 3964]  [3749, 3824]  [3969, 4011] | 2.03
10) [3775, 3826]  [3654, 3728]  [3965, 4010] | -0.88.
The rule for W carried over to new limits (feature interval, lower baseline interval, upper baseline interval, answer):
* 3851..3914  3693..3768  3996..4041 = 9.5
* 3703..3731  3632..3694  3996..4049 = 2.1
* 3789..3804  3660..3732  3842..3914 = -0.5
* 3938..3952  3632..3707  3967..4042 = 2.9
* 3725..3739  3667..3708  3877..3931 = 1.8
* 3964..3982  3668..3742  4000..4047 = 7.6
